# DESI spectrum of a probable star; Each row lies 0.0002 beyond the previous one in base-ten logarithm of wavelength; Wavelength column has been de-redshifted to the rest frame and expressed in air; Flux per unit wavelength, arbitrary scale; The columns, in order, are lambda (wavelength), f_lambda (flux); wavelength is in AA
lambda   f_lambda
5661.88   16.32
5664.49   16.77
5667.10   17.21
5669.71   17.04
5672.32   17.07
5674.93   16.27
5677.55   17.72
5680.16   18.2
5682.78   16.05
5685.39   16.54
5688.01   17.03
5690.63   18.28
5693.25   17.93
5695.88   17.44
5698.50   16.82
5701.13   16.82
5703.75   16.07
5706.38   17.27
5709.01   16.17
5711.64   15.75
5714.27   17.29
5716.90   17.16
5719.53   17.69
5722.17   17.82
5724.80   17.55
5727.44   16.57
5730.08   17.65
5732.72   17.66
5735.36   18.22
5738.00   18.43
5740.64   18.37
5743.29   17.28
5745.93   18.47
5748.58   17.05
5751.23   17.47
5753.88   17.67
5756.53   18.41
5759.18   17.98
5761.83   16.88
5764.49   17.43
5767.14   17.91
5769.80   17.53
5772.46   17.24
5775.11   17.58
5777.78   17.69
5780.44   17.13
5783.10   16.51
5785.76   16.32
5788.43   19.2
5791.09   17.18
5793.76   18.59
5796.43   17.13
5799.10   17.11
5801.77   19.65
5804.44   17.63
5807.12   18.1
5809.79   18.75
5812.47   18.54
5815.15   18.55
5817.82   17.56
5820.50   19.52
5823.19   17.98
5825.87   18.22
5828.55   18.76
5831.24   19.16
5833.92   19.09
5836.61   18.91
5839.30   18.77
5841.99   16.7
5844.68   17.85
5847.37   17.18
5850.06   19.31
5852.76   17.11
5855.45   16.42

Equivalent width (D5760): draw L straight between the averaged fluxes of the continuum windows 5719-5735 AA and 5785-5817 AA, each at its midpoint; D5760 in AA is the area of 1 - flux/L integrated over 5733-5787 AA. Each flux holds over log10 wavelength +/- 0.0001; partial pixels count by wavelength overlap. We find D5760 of 0.57 AA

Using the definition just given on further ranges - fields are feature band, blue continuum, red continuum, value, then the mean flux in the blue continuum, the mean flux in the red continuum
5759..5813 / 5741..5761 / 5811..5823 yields 1.3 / 17.8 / 18.5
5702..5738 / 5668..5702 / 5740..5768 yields 0.5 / 17.2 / 17.7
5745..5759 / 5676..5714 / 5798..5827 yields -0.1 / 17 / 18.3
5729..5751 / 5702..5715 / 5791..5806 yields -1.1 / 16.5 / 17.9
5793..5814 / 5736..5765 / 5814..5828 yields 0.1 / 17.8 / 18.4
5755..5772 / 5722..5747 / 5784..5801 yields 0.0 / 17.8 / 17.6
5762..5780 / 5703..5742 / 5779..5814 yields 0.2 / 17.3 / 17.8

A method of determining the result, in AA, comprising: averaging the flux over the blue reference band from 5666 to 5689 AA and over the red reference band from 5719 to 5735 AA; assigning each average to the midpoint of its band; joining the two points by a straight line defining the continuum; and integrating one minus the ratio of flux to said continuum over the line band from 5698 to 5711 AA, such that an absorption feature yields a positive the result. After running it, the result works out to 0.5 AA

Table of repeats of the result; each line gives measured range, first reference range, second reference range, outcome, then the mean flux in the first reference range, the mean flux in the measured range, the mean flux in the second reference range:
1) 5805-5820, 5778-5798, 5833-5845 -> -0.4 AA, 17.5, 18.3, 18.3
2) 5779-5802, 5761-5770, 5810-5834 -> 0.5 AA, 17.4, 17.6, 18.6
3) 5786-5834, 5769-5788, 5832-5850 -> -1.6 AA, 17.2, 18.3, 18.2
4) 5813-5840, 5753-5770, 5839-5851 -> -1.3 AA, 17.7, 18.6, 17.9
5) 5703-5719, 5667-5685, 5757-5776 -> 0.5 AA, 17.1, 16.7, 17.6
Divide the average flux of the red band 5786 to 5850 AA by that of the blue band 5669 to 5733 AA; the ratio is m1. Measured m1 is 1.07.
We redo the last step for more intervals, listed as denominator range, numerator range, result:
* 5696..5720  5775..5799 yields 1.04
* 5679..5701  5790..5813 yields 1.05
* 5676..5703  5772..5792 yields 1.01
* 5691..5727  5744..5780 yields 1.03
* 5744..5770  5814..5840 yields 1.06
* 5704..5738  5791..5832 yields 1.06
